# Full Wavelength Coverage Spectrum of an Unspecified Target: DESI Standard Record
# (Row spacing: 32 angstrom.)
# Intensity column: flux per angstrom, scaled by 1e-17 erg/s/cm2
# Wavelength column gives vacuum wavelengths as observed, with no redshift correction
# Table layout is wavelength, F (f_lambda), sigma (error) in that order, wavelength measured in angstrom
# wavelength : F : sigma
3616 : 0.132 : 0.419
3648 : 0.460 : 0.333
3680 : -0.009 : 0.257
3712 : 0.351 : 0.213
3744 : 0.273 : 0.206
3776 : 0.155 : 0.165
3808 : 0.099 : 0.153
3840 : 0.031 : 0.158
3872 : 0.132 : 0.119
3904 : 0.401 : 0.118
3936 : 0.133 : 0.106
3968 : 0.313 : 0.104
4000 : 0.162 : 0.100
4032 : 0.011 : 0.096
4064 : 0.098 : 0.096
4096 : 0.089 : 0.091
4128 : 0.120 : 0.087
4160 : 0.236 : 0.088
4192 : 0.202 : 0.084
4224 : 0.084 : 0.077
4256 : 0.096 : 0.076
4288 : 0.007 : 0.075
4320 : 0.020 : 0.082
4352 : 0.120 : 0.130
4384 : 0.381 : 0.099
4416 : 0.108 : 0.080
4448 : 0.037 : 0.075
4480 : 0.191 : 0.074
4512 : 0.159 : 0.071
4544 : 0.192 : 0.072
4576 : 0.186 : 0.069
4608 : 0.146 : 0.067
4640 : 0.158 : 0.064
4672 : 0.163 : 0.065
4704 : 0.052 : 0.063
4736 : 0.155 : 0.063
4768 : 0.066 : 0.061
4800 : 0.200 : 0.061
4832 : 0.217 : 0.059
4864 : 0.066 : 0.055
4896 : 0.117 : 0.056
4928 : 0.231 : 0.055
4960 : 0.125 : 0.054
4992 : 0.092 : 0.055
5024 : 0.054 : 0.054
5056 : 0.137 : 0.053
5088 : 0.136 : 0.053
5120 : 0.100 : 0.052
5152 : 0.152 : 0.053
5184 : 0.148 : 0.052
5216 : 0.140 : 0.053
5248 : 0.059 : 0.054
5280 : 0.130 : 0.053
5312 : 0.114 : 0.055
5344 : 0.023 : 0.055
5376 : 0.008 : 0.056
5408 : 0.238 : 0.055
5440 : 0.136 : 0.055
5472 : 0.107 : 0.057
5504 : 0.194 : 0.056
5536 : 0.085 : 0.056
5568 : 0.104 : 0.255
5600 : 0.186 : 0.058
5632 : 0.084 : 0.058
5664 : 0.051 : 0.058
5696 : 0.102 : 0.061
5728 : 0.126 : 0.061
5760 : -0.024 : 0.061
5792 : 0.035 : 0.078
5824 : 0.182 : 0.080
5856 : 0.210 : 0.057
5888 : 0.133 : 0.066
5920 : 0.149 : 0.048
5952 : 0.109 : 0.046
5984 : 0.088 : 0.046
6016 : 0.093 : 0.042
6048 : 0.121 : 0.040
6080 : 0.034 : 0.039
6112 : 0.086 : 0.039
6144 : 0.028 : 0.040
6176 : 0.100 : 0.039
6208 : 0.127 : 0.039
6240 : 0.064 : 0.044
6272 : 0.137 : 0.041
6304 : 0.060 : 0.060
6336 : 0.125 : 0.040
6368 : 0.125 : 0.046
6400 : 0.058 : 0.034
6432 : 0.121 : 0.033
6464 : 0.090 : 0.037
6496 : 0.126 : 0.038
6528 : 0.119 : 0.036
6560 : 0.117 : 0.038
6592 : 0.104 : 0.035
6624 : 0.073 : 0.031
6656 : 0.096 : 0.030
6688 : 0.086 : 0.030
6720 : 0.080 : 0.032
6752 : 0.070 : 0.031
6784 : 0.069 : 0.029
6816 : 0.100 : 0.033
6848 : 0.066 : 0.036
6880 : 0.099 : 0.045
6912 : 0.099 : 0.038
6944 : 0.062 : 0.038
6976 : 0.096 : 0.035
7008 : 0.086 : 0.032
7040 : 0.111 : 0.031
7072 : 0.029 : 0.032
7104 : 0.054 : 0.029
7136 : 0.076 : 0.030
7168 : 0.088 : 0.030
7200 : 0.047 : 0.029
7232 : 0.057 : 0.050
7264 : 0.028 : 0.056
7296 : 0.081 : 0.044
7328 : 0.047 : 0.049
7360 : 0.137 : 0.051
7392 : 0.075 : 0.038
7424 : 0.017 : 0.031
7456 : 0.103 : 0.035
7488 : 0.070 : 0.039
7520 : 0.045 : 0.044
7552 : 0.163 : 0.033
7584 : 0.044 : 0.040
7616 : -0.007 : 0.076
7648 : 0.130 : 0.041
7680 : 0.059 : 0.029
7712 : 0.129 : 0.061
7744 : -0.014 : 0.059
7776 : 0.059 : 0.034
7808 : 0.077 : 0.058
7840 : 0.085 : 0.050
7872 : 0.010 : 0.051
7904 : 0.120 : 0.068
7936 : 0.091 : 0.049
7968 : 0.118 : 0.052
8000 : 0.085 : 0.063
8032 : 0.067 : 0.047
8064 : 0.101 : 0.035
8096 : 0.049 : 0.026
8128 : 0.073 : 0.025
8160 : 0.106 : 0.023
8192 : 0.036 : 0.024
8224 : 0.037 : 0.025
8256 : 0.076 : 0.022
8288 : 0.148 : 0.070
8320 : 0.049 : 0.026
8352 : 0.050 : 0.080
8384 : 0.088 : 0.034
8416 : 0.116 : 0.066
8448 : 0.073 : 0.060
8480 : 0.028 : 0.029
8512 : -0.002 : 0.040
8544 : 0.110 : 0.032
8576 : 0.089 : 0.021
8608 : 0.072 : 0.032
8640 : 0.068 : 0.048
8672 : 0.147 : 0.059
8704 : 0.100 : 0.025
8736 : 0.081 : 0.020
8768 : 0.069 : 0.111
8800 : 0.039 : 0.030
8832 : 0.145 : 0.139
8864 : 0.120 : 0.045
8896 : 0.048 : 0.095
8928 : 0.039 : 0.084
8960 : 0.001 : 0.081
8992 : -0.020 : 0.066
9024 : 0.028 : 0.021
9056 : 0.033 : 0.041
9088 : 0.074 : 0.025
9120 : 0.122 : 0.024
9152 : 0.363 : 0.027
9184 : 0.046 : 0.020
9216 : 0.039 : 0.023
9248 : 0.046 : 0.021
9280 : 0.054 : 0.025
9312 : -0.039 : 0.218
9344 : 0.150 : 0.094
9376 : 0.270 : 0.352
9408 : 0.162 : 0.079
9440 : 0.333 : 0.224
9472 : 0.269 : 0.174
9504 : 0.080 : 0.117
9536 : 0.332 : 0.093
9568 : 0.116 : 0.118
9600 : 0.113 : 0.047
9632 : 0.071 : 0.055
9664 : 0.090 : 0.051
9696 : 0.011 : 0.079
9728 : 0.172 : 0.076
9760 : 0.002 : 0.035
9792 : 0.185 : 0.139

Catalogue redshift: 1.452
